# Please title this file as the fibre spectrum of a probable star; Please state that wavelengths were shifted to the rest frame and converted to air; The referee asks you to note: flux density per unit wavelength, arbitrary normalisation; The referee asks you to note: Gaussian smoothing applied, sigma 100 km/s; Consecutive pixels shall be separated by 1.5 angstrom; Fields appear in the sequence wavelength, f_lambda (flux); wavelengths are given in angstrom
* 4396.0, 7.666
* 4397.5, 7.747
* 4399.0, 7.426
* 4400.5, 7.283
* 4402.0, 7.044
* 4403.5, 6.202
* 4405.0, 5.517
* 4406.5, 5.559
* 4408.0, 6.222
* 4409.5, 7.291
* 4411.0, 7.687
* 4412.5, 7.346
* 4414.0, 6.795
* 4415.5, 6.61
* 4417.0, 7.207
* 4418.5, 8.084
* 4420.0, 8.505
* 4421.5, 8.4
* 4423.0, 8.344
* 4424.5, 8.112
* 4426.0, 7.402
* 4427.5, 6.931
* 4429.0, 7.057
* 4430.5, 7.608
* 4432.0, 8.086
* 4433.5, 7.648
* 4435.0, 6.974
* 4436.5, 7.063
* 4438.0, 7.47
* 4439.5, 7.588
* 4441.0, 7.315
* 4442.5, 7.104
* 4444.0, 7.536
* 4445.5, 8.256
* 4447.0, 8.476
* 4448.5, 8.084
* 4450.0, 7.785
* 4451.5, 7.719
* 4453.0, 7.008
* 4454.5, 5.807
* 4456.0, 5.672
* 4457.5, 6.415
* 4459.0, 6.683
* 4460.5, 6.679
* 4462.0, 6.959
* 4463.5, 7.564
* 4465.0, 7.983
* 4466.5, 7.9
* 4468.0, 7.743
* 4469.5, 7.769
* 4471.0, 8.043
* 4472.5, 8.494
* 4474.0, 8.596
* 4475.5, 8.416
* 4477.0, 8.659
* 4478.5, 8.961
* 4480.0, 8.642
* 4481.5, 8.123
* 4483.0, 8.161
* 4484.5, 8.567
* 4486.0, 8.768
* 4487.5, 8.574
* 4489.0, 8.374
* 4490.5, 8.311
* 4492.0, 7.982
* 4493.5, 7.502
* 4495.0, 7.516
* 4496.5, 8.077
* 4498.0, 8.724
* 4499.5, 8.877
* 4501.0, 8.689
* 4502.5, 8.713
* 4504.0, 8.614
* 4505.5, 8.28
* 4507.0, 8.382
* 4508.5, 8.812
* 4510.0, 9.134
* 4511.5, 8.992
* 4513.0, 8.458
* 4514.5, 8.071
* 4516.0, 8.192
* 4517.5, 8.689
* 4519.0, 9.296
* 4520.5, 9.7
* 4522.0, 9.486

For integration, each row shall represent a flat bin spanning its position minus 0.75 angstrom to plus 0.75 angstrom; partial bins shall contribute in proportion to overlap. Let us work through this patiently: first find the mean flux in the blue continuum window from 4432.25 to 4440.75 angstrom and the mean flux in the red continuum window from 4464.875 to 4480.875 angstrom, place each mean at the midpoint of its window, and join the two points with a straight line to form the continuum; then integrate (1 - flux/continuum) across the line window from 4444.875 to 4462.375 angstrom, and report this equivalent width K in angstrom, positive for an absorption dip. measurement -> 1.5 angstrom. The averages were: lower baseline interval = 7.39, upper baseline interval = 8.3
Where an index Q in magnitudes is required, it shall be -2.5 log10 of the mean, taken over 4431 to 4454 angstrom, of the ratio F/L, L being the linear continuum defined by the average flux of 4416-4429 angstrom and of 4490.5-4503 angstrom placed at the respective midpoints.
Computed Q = 0.05 mag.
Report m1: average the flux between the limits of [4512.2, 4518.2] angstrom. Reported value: 8.36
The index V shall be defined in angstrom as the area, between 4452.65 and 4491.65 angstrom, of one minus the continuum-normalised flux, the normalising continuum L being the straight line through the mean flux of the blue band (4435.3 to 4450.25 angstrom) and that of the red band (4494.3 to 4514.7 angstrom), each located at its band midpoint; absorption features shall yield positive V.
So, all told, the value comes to 1.3 angstrom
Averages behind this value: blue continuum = 7.64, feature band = 7.81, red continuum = 8.54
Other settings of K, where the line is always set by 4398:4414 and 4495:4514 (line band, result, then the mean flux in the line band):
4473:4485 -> -0.6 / 8.51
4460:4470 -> 0.4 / 7.53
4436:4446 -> -0.1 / 7.47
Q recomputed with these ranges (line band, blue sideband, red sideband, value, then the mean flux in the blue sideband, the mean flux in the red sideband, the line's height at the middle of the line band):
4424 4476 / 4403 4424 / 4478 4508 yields 0.03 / 7.15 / 8.39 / 7.72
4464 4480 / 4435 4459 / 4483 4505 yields -0.06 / 7.26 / 8.37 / 7.85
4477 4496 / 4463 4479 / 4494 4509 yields 0.00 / 8.19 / 8.45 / 8.32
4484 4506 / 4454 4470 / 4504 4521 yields -0.03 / 7.02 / 8.71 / 8.12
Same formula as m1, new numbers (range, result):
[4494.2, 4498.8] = 8.11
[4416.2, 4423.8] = 8.1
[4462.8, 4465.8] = 7.78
